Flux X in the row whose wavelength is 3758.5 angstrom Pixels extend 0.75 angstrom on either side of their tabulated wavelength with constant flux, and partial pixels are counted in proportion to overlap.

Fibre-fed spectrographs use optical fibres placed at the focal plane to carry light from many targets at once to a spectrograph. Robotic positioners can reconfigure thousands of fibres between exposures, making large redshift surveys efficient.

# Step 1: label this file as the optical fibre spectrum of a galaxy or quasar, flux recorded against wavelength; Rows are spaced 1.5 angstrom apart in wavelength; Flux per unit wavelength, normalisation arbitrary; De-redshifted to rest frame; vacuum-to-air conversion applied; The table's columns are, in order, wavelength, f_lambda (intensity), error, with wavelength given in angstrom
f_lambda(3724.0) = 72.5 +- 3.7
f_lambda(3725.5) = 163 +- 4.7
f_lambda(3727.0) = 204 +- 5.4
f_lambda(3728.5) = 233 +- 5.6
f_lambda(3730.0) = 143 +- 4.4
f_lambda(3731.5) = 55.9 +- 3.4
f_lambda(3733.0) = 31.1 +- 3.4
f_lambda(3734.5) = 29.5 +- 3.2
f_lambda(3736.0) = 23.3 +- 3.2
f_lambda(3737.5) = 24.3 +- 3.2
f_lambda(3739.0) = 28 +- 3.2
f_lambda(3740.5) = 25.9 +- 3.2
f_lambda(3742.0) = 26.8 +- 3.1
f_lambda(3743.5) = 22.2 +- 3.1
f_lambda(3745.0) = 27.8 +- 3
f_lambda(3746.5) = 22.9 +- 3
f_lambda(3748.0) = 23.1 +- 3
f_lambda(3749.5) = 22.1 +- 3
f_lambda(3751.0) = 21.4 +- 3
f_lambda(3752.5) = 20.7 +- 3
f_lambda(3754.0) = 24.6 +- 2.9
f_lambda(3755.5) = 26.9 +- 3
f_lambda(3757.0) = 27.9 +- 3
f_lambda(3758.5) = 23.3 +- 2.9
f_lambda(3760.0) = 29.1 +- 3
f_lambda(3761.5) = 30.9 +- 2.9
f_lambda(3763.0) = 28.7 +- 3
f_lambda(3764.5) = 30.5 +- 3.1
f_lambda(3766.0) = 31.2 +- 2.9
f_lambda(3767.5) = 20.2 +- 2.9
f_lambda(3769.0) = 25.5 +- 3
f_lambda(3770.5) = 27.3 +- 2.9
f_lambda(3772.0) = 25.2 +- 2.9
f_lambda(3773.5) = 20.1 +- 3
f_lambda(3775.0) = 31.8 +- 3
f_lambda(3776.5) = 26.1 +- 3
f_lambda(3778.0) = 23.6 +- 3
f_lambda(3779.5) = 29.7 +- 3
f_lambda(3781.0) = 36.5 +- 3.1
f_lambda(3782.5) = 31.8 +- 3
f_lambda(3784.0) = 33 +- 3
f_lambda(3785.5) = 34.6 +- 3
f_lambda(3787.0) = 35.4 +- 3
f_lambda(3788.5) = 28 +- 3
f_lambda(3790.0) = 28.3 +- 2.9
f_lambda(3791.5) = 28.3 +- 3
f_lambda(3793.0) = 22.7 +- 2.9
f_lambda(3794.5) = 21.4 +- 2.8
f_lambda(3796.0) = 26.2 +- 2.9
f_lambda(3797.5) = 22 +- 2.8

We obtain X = 23.3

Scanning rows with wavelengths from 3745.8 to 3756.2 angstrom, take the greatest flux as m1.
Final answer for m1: 26.9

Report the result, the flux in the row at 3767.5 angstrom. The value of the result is 20.2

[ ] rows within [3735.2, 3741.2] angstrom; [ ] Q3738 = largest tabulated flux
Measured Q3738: 28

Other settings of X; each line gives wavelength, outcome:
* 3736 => 23.3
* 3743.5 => 22.2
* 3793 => 22.7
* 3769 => 25.5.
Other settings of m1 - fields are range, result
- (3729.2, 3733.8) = 143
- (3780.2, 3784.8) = 36.5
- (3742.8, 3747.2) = 27.8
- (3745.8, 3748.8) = 23.1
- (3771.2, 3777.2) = 31.8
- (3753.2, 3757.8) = 27.9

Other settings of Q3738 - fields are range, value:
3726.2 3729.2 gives 233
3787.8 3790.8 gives 28.3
